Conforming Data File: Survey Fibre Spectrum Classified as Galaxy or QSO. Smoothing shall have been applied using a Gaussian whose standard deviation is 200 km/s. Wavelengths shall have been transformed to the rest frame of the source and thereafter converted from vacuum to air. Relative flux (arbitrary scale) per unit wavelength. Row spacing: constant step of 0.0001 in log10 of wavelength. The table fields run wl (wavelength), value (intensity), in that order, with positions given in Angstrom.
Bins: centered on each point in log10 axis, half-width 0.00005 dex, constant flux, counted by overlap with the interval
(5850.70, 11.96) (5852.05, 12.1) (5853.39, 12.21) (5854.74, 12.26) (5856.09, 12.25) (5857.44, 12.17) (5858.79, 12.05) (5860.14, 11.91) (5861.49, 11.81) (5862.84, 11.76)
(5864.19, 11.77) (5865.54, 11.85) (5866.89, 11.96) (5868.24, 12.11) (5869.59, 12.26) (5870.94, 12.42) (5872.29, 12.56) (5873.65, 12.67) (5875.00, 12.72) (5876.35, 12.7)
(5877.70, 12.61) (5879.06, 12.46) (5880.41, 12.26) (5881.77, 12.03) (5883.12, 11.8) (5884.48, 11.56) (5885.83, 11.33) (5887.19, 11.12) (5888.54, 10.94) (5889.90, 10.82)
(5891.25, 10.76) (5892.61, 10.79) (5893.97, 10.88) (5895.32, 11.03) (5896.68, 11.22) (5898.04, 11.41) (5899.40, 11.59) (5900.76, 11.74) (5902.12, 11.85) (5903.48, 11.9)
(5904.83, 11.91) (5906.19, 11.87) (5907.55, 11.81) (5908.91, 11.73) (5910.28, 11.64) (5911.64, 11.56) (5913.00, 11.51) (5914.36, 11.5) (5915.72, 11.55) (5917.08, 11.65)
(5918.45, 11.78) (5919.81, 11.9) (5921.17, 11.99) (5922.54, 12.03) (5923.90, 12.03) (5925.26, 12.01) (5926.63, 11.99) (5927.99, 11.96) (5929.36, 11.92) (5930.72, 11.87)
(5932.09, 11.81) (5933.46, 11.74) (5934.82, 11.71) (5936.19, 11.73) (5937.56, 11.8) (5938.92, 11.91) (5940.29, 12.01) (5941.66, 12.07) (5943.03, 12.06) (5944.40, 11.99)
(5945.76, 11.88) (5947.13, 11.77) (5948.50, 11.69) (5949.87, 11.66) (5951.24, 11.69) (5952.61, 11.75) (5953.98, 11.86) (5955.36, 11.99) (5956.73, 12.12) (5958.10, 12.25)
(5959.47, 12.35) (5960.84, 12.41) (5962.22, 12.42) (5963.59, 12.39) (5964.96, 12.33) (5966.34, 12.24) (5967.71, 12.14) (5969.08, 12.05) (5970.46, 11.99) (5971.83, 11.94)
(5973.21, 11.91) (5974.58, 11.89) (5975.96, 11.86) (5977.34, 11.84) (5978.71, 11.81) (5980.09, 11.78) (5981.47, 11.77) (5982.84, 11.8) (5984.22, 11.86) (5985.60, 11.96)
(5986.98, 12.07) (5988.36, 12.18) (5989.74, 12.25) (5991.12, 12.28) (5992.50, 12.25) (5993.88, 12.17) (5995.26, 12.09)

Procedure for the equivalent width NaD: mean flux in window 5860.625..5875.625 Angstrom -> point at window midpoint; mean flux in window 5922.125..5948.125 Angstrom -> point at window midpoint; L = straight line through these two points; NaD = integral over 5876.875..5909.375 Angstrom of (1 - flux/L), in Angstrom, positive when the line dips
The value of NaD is 1.37 Angstrom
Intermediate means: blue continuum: 12.2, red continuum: 11.9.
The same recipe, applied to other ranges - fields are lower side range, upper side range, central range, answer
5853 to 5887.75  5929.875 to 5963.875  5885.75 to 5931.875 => 1.7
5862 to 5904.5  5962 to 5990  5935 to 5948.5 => 0.0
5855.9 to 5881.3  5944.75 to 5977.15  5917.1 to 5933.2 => 0.2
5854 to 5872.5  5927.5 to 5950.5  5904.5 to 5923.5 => 0.3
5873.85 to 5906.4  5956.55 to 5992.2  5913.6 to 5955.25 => 0.1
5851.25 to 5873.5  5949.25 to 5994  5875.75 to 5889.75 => 0.3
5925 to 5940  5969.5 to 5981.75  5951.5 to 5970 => -0.5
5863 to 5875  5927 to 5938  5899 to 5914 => 0.3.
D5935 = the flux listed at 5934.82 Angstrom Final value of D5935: 11.71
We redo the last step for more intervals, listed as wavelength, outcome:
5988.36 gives 12.18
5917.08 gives 11.65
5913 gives 11.51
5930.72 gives 11.87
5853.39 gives 12.21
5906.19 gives 11.87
